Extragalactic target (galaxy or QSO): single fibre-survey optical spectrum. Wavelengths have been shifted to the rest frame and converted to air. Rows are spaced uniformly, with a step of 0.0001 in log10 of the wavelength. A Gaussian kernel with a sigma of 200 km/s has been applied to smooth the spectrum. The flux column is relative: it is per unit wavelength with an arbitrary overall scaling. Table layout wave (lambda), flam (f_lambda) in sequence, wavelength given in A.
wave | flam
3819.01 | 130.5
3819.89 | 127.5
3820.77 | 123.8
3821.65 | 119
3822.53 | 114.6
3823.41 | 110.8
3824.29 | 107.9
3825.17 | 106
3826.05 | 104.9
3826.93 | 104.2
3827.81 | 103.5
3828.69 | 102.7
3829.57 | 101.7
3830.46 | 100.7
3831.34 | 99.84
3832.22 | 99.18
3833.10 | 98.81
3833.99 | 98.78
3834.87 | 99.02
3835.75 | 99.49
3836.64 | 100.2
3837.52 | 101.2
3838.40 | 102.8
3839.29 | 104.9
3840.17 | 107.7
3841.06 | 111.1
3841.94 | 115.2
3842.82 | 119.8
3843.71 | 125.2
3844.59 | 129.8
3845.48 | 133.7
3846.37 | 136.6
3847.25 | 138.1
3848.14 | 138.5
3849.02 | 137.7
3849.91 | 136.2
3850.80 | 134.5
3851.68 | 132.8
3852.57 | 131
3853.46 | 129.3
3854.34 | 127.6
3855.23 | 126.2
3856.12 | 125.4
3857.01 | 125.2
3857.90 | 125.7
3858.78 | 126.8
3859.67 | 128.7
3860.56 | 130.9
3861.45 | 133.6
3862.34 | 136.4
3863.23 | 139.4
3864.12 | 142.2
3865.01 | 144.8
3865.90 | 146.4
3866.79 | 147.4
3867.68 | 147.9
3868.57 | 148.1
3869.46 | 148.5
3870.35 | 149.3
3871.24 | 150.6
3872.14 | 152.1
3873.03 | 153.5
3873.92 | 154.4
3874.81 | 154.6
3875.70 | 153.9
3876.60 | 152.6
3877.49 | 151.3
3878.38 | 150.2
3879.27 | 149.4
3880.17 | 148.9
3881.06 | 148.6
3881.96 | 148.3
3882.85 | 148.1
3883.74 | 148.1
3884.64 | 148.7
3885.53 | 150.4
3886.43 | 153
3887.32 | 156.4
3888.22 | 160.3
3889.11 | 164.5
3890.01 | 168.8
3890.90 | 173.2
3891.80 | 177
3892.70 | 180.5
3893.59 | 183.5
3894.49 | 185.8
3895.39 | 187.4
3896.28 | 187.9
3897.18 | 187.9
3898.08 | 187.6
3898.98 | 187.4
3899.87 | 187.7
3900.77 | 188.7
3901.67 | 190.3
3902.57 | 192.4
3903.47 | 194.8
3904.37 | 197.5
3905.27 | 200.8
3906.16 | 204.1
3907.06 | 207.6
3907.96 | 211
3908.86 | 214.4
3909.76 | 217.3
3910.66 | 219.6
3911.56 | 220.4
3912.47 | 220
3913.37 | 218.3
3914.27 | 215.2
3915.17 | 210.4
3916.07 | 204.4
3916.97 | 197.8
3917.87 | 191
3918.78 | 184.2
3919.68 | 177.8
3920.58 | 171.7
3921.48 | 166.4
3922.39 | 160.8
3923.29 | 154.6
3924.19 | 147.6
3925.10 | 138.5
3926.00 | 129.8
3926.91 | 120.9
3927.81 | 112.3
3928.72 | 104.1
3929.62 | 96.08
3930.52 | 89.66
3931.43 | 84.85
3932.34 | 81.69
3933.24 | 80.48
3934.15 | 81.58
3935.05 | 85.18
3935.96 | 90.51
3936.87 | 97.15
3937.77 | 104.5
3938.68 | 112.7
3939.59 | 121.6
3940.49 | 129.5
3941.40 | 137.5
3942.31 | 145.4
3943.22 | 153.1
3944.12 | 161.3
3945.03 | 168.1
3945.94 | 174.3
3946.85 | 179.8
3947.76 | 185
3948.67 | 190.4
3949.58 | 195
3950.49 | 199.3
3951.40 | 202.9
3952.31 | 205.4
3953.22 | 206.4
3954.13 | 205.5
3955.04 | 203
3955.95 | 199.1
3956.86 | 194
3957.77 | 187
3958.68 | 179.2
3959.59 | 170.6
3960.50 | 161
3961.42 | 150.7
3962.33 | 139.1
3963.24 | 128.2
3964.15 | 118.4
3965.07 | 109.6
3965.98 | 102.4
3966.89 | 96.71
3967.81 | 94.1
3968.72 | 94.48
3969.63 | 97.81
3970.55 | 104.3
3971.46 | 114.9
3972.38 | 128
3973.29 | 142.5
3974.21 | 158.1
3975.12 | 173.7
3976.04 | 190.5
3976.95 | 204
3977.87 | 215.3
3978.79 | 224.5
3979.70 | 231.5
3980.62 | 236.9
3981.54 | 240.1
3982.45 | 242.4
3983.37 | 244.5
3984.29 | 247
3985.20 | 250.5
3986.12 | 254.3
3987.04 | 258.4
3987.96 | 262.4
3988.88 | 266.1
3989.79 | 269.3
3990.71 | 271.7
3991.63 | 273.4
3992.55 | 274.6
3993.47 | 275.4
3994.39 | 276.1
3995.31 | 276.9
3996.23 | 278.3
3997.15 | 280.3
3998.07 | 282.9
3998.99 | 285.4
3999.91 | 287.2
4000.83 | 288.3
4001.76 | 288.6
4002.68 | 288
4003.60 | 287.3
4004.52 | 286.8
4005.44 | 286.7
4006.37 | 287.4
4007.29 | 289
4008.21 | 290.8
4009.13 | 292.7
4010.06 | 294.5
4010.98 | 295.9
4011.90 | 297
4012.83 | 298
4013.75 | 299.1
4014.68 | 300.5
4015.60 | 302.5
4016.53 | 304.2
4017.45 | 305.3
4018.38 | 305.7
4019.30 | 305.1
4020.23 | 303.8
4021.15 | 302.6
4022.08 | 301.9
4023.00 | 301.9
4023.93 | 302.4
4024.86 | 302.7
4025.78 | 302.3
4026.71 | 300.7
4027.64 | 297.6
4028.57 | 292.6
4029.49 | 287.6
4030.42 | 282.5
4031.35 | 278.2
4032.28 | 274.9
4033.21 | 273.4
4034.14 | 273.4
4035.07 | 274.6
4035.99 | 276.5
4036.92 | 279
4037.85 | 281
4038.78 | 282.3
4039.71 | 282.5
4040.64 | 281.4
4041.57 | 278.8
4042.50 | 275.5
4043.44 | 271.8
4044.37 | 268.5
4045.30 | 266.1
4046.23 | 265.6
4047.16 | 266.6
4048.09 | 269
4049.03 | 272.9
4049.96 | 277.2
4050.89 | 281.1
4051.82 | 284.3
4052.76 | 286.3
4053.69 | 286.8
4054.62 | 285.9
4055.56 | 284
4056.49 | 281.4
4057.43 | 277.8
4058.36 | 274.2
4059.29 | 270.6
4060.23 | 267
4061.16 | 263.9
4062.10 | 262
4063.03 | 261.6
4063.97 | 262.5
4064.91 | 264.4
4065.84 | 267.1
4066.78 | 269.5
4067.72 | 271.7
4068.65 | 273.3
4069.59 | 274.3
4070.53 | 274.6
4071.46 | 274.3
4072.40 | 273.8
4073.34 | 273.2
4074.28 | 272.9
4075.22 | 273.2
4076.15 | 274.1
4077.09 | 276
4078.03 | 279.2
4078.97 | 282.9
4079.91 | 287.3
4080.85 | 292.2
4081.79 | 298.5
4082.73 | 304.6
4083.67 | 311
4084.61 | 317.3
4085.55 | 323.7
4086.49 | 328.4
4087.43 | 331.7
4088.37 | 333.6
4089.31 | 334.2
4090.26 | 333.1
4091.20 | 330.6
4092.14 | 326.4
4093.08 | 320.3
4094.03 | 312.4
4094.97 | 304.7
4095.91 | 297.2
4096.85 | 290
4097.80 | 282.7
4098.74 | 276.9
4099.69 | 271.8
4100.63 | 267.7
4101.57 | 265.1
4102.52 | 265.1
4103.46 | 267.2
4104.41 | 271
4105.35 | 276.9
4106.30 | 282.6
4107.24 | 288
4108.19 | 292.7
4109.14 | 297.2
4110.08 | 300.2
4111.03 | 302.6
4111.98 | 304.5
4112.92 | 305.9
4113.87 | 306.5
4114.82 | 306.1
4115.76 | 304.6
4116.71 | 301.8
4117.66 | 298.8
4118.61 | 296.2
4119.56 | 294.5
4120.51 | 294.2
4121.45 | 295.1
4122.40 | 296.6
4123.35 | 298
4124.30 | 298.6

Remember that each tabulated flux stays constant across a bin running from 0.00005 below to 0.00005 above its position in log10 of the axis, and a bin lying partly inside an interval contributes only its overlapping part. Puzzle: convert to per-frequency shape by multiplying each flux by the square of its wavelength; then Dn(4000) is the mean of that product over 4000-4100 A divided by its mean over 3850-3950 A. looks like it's 1.99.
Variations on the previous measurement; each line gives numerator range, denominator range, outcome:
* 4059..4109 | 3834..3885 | 2.40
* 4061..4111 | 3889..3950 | 1.91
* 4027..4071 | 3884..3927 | 1.61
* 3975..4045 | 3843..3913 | 1.85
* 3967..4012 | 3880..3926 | 1.38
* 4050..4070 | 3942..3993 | 1.53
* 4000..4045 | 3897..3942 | 1.91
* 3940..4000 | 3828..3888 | 1.58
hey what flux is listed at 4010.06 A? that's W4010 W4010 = 294.5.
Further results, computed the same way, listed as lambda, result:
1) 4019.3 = 305.1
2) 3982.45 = 242.4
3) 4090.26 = 333.1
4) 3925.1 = 138.5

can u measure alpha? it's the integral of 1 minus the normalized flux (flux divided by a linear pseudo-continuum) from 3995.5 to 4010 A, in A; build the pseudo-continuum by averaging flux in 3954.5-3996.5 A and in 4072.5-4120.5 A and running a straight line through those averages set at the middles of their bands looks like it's -4.5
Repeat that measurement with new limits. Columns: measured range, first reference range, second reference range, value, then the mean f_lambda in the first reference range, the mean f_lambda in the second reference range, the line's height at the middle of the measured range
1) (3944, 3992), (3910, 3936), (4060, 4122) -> 0.7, 152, 291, 189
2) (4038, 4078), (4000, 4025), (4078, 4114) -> 3.2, 296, 299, 298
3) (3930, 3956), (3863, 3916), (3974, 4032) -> 9.0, 174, 275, 221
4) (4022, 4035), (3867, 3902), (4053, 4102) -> -1.7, 163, 288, 257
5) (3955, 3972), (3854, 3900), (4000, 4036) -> 7.2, 154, 293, 239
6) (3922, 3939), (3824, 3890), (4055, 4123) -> 6.8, 131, 290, 182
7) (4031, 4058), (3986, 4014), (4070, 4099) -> 1.3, 282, 300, 292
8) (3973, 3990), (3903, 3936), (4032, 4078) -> -1.0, 163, 274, 214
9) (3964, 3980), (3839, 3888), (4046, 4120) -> 5.2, 139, 288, 213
